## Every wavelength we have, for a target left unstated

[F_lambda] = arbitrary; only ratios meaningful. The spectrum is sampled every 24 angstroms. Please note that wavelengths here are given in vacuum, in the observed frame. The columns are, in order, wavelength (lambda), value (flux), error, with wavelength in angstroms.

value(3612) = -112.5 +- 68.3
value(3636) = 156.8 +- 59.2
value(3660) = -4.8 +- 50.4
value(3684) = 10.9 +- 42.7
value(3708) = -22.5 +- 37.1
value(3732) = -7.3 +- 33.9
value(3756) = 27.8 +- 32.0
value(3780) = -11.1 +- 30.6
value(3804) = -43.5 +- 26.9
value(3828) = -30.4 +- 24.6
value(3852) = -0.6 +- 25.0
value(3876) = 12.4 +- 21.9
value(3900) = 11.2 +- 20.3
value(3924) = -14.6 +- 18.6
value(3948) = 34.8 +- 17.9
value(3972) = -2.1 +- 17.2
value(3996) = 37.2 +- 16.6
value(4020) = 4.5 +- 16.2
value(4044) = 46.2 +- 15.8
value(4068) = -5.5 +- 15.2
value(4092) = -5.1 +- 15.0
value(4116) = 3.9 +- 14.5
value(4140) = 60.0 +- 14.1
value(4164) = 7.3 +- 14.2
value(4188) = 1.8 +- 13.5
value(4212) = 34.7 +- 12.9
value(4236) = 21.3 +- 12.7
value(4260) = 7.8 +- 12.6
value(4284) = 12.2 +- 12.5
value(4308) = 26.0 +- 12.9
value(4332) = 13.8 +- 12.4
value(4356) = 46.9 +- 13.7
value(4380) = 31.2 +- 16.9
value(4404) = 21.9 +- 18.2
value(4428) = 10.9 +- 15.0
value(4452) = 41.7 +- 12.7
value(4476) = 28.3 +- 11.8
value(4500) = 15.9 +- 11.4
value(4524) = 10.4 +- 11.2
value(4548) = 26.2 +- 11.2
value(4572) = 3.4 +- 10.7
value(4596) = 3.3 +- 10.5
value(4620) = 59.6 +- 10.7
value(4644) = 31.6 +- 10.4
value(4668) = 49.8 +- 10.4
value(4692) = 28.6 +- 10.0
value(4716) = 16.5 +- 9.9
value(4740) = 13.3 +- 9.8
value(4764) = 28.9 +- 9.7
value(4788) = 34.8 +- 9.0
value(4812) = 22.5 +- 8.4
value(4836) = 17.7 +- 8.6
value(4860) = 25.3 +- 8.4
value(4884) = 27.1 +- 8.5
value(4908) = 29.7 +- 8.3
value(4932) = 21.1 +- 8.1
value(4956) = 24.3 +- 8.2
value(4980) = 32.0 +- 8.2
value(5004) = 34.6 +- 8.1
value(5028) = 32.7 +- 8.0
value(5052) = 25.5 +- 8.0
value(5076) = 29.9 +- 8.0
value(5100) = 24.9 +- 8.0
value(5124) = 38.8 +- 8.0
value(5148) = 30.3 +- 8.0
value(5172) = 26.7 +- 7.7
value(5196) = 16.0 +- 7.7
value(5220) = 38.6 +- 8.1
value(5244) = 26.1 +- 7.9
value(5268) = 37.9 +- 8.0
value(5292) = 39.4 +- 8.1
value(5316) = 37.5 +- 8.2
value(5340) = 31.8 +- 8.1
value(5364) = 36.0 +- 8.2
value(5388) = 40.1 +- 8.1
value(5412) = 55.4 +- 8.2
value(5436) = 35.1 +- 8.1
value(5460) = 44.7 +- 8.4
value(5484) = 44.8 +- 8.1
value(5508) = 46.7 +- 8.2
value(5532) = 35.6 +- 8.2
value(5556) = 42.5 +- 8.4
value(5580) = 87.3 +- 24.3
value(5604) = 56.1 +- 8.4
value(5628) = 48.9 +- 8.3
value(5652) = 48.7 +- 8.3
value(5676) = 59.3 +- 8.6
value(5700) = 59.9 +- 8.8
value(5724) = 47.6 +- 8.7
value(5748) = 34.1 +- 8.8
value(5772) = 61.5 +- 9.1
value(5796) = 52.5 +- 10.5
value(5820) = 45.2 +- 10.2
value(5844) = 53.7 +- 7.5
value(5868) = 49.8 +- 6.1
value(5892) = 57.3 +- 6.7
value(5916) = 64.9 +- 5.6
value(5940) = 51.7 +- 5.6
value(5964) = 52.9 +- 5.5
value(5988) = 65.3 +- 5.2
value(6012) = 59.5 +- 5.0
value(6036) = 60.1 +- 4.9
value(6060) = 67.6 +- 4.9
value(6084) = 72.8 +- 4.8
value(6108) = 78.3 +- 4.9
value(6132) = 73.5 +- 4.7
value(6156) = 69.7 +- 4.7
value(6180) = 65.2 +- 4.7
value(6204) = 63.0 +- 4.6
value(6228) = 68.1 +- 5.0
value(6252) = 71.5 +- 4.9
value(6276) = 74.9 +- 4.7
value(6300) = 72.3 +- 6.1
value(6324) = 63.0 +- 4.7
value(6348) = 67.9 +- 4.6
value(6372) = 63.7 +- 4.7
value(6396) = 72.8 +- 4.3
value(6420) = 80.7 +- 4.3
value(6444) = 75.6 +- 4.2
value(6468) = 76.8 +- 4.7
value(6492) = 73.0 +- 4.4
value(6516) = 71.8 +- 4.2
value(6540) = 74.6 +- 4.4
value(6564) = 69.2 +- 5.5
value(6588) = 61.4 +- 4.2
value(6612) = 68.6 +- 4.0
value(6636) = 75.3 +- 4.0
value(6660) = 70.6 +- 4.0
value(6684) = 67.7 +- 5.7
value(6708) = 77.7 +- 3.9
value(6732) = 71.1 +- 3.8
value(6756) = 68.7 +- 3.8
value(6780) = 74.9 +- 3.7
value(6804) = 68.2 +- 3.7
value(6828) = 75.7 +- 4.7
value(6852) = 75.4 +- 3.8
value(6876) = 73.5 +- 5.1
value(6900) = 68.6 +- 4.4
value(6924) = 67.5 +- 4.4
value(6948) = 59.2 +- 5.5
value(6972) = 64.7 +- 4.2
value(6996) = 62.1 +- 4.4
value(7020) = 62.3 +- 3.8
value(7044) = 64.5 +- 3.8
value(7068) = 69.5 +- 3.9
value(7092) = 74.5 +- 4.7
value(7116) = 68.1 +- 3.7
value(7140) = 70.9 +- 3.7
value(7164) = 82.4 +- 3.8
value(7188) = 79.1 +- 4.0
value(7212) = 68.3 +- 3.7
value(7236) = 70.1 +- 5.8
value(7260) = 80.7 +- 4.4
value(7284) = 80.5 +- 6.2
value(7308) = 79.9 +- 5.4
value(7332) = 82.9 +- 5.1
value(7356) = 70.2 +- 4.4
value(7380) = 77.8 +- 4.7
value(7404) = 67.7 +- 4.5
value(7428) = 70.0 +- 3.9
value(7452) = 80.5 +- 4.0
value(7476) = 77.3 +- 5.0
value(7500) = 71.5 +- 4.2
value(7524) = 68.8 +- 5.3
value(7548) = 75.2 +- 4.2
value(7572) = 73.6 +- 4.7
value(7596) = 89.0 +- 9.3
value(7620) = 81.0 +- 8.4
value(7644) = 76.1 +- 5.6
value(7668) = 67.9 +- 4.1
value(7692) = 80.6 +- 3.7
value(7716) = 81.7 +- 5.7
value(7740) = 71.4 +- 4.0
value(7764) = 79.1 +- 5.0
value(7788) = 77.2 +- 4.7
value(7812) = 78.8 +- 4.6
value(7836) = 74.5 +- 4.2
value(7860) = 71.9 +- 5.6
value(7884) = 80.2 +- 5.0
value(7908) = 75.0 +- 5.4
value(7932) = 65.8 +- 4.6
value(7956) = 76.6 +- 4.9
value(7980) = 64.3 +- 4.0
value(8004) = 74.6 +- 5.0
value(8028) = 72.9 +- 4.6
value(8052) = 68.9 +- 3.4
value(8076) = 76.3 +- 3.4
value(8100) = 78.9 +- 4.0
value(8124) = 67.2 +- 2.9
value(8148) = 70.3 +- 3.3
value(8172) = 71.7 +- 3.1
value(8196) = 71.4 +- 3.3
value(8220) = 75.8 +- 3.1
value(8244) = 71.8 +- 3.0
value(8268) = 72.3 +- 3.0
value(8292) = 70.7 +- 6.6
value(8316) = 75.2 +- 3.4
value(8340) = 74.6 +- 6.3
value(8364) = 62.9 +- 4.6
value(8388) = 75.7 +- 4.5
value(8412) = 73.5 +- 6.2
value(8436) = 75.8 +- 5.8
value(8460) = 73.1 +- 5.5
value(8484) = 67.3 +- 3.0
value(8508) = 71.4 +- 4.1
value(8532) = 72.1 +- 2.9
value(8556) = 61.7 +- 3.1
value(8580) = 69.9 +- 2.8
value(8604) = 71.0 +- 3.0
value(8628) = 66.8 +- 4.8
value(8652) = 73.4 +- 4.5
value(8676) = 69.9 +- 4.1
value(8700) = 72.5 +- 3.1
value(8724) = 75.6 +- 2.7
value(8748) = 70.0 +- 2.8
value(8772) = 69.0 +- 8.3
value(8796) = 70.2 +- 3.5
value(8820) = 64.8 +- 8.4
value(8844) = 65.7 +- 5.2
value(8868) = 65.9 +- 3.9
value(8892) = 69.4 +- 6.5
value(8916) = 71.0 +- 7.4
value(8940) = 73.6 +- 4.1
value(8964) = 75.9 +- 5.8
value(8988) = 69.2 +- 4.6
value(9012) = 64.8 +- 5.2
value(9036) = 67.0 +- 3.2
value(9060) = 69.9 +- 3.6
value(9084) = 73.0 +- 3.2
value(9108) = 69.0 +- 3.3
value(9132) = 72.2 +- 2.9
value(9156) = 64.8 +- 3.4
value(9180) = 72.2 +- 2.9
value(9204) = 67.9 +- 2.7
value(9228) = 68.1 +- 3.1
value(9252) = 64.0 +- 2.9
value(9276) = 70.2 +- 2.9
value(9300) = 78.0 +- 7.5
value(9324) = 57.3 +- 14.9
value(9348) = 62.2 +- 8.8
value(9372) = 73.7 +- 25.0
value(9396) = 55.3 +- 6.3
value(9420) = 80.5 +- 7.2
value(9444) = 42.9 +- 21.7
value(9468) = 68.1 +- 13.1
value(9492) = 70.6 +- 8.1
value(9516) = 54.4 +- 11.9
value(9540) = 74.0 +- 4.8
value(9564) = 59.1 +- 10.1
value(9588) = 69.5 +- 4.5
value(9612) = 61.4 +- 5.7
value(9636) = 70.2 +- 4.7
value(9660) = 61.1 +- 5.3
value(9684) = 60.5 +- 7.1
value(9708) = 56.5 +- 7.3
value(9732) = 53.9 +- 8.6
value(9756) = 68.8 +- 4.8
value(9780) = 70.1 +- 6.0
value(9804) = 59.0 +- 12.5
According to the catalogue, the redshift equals 0.35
